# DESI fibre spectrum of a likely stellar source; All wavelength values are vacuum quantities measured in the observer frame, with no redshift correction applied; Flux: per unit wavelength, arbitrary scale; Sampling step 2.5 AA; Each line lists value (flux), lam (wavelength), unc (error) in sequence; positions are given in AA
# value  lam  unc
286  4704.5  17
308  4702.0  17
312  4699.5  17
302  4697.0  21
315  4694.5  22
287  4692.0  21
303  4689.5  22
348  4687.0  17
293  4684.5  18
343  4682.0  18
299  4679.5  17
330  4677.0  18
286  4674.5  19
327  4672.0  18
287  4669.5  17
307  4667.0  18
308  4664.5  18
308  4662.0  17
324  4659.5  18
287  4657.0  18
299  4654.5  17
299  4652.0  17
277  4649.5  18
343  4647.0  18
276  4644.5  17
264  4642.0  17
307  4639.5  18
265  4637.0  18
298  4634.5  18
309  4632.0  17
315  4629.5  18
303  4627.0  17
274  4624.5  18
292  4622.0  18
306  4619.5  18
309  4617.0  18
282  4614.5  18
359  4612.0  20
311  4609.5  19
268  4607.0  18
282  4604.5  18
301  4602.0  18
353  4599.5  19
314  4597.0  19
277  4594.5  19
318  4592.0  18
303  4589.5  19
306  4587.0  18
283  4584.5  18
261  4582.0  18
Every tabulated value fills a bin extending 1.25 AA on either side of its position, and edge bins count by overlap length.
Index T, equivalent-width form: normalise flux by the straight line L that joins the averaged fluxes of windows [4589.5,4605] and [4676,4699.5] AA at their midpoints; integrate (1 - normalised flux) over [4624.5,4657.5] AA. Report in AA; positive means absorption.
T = 1.7 AA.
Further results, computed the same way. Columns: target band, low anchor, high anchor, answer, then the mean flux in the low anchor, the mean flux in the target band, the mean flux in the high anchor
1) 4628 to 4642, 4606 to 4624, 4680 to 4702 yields 0.4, 303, 296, 312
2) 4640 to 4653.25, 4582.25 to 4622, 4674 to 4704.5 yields 0.6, 303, 293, 310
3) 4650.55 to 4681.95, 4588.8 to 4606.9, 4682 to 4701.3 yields 0.3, 305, 306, 311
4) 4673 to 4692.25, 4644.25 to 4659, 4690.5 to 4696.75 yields -0.8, 300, 313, 301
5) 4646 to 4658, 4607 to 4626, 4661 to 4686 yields 0.2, 302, 300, 309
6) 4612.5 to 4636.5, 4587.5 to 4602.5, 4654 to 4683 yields 0.8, 311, 300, 309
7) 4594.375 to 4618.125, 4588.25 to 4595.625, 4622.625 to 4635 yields -0.6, 300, 307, 300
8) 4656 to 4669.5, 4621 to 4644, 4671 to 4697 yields -0.1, 291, 305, 312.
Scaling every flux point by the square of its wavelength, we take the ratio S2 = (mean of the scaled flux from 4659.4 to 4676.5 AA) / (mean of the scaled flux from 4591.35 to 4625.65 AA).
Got 1.0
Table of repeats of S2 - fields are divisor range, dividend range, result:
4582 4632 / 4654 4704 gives 1.05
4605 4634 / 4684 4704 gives 1.05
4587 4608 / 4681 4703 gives 1.07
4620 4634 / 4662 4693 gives 1.06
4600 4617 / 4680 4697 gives 1.07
